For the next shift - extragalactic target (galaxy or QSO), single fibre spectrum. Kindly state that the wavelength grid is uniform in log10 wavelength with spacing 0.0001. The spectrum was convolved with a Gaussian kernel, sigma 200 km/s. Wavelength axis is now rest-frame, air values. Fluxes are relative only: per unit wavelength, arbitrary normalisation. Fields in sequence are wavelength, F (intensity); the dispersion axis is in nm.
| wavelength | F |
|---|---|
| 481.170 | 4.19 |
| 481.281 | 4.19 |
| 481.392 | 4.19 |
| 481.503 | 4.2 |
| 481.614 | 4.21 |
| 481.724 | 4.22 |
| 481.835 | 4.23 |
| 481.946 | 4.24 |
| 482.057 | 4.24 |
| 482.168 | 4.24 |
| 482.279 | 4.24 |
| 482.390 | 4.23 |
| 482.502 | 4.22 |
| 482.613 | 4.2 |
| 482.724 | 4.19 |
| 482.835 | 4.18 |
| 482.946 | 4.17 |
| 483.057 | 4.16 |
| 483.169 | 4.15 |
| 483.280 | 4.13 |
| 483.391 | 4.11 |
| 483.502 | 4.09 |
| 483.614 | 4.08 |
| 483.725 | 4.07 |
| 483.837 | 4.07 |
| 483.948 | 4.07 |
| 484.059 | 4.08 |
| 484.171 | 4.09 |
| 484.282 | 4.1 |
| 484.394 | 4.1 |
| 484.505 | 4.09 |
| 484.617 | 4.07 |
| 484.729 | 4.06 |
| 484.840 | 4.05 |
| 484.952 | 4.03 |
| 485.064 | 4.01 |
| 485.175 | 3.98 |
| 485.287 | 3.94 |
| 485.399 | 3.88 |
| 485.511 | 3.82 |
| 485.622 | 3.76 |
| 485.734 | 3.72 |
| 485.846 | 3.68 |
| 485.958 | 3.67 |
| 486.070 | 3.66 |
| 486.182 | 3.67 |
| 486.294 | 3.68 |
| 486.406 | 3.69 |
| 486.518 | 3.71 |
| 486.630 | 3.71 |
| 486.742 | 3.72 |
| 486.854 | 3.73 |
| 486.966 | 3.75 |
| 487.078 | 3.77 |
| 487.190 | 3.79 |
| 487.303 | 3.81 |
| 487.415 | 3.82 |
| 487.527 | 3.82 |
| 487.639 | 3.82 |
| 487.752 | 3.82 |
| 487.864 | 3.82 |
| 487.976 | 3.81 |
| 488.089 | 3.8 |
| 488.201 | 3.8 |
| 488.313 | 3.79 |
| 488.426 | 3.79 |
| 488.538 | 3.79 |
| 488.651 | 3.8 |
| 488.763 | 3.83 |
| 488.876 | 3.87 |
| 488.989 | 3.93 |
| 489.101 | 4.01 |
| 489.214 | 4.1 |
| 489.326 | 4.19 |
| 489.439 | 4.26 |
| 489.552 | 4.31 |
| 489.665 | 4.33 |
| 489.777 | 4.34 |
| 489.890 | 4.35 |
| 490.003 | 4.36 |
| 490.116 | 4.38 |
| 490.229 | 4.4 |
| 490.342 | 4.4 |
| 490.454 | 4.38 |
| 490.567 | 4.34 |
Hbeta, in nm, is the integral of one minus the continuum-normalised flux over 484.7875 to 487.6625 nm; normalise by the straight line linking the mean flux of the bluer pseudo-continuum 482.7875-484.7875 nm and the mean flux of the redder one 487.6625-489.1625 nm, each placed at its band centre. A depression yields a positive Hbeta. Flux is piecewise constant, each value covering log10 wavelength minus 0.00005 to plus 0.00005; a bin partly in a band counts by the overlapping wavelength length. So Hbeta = 0.12 nm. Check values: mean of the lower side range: 4.1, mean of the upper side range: 3.83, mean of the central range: 3.8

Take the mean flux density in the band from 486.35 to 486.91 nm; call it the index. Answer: 3.71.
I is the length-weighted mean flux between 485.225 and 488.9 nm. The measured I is 3.77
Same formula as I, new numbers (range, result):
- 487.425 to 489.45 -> 3.88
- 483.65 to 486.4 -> 3.93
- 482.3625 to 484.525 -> 4.13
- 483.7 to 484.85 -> 4.08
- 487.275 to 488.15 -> 3.82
